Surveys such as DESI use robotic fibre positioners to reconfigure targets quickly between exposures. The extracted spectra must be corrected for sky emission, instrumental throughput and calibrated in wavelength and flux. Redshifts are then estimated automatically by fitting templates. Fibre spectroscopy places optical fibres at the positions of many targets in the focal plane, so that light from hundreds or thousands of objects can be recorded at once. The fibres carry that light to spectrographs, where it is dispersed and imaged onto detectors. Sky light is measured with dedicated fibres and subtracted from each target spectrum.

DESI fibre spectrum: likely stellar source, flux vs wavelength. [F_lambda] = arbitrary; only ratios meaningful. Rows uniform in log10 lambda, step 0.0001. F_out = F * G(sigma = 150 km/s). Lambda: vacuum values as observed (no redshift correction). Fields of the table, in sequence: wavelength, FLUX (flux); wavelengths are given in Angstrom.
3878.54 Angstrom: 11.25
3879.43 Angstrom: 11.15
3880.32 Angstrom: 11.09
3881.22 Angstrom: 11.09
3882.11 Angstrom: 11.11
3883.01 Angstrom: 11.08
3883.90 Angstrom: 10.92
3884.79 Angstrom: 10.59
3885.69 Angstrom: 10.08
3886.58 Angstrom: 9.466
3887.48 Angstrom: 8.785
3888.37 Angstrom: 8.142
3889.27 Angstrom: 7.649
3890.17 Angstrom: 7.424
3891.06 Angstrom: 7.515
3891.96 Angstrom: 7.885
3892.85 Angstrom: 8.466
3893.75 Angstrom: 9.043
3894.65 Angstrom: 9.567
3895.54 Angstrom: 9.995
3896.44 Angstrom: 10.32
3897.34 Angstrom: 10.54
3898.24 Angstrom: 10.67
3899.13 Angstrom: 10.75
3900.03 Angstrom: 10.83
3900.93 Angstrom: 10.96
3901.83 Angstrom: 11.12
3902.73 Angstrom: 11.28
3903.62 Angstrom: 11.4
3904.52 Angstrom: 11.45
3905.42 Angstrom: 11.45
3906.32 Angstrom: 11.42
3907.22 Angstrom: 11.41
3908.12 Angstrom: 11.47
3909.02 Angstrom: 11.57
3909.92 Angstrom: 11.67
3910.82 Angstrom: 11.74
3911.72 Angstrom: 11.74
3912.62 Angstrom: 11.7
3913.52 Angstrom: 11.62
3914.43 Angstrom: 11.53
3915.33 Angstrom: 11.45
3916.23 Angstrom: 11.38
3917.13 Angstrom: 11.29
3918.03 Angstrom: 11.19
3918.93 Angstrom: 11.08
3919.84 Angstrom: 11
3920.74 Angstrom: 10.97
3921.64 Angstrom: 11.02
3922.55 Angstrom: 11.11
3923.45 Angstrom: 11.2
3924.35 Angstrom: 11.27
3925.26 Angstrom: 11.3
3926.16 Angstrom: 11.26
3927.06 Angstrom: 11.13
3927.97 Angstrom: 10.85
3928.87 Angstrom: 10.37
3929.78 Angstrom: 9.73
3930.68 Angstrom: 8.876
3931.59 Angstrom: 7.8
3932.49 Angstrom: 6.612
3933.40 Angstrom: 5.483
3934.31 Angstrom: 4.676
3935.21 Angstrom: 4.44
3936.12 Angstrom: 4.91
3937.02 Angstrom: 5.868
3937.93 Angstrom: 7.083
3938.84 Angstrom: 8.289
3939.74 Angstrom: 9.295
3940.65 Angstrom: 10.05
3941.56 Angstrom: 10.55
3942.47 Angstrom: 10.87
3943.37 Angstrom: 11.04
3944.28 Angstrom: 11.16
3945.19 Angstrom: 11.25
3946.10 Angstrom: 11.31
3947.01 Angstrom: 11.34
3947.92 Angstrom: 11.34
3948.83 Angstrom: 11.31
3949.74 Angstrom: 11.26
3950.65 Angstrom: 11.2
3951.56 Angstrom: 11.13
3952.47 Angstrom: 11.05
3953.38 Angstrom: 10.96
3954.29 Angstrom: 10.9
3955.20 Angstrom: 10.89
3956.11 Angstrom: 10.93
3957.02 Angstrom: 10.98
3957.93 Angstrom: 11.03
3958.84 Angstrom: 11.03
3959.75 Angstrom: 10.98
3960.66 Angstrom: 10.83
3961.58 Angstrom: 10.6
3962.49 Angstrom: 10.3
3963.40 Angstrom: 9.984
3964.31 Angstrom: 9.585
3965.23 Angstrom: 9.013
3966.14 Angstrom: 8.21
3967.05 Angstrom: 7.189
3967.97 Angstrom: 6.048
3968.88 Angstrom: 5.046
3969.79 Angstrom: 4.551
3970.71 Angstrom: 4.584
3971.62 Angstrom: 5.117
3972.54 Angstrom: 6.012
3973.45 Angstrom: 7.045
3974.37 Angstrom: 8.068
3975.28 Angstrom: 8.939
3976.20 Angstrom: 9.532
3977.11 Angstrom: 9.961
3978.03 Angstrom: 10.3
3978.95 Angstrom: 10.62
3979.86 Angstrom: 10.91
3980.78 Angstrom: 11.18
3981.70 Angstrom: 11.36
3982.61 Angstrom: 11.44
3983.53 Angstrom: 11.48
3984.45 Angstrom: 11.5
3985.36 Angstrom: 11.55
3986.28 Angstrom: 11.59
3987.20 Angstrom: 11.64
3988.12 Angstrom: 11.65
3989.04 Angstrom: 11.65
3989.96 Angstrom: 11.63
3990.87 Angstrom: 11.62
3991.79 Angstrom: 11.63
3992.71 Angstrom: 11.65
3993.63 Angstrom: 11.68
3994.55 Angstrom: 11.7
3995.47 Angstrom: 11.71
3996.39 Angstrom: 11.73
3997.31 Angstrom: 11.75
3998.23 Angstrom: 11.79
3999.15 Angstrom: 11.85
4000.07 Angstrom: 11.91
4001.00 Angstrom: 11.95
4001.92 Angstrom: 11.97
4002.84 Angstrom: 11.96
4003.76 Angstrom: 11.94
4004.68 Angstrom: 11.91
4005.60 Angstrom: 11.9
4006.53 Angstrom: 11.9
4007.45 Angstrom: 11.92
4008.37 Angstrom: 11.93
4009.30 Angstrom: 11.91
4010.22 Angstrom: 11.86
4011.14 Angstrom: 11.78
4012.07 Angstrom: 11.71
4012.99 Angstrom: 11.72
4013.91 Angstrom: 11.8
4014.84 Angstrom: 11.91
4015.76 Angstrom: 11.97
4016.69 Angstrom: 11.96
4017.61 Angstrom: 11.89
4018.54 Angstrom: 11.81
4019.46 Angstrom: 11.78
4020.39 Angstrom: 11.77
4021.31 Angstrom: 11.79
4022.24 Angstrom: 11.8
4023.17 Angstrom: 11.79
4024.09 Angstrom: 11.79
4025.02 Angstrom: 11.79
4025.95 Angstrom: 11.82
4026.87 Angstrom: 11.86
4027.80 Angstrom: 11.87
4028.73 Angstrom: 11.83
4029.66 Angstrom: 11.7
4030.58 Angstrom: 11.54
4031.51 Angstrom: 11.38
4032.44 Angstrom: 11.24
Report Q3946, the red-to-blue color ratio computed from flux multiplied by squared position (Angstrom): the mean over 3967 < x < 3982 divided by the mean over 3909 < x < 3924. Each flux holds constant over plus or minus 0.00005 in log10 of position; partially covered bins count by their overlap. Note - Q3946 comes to 0.7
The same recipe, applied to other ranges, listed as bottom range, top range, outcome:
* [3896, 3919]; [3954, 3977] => 0.79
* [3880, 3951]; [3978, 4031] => 1.21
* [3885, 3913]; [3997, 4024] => 1.22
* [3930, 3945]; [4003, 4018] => 1.53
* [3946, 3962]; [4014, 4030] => 1.11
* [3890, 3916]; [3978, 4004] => 1.14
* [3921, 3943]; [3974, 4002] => 1.29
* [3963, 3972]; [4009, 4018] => 1.75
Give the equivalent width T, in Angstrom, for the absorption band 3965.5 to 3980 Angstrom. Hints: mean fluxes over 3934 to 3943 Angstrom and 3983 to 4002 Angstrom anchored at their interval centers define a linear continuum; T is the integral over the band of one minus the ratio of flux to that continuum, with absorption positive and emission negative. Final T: 3.8 Angstrom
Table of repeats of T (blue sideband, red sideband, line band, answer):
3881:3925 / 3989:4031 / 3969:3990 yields 3.5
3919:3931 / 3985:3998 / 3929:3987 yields 9.7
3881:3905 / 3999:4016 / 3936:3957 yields 1.1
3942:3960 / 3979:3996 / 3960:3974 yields 4.5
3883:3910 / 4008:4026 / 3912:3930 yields -1.2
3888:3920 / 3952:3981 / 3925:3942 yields 2.7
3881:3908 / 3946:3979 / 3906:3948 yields -1.4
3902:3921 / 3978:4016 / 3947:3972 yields 4.4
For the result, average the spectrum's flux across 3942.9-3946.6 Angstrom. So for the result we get 11.2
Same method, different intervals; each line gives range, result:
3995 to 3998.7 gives 11.8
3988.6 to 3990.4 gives 11.6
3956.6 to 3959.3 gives 11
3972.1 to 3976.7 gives 7.96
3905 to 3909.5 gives 11.5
